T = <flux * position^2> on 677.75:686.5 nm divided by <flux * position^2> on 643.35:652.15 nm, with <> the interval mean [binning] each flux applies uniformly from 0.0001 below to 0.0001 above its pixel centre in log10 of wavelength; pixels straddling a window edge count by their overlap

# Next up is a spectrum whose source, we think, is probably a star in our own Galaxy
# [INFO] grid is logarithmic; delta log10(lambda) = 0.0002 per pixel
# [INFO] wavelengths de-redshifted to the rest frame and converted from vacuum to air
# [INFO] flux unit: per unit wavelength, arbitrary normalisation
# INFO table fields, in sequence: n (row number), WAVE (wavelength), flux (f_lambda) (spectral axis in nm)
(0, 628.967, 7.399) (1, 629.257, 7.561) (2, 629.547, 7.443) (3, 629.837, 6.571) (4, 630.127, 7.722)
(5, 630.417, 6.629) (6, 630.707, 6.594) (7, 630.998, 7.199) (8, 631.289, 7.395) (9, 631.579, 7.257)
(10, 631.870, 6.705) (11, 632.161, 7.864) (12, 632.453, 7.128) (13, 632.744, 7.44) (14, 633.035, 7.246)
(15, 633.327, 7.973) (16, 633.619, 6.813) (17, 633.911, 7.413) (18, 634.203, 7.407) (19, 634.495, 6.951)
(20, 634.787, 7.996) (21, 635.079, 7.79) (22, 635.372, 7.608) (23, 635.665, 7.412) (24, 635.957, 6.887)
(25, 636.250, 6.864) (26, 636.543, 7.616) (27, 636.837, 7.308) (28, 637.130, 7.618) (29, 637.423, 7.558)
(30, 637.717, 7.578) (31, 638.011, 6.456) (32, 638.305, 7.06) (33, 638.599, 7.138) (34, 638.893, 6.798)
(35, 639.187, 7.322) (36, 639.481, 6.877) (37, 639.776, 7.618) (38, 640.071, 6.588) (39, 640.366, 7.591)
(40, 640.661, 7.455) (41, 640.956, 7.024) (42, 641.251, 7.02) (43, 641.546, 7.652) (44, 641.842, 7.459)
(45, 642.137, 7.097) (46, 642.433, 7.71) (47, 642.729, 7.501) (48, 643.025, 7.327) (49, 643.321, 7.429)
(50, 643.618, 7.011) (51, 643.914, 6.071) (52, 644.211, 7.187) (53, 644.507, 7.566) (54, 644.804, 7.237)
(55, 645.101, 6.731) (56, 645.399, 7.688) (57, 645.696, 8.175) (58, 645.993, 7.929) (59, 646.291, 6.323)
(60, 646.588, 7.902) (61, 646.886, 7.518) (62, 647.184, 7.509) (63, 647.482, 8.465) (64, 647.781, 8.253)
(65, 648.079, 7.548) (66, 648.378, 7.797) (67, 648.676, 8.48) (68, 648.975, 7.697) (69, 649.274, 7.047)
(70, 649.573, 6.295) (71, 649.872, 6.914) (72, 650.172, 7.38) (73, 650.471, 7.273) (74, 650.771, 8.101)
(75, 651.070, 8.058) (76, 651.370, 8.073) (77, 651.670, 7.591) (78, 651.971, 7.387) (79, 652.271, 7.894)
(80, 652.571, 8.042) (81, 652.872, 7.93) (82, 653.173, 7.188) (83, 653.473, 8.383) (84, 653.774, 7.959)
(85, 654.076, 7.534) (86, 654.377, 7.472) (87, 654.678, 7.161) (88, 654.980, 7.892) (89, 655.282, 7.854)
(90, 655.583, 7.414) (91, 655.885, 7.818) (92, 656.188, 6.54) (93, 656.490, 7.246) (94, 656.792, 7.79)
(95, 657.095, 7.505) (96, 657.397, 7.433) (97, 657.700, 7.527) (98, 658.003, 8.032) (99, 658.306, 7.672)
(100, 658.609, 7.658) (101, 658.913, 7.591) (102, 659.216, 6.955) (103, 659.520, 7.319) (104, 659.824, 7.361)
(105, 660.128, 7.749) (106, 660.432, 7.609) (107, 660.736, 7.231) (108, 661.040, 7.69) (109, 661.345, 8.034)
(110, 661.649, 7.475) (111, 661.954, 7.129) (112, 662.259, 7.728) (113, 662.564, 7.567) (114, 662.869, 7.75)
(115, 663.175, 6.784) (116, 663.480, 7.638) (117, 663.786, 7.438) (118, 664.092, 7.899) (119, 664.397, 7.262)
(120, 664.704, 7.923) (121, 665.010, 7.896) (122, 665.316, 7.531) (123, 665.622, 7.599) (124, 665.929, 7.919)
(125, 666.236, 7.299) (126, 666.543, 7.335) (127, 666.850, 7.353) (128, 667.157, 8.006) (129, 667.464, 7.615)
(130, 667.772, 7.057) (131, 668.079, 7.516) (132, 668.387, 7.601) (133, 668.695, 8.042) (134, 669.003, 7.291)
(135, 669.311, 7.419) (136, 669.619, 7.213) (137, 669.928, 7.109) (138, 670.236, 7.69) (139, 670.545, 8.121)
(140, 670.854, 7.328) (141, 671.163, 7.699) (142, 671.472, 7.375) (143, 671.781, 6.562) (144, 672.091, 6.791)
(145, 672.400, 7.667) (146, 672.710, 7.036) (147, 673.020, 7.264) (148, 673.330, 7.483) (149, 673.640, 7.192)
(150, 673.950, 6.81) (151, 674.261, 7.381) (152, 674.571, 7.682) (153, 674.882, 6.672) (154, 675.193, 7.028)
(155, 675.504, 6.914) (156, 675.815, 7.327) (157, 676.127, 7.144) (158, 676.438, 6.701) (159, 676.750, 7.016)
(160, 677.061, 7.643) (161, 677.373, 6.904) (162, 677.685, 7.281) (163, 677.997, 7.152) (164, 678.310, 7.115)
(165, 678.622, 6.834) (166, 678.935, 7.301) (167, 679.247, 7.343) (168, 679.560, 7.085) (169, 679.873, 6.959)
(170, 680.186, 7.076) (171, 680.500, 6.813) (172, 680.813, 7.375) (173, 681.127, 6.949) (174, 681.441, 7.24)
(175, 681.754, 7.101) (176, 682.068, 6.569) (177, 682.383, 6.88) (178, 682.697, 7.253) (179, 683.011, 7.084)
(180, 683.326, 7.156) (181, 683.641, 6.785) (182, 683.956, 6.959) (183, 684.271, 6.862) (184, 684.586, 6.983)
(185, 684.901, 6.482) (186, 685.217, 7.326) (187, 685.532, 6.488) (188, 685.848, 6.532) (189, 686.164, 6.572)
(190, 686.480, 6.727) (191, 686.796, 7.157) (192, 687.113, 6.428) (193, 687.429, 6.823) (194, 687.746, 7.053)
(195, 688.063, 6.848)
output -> 1.0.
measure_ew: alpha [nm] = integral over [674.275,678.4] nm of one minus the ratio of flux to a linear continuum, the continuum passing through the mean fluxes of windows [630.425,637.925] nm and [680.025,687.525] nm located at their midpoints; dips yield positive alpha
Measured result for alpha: -0.098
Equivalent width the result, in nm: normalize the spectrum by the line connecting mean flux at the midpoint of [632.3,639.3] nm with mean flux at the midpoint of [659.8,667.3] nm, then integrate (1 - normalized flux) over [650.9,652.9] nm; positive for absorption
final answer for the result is -0.10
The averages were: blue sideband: 7.31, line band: 7.85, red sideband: 7.57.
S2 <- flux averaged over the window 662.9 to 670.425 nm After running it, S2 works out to 7.52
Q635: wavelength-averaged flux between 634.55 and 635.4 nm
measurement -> 7.74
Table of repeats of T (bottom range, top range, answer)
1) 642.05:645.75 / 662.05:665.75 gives 1.11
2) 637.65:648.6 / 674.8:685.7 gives 1.07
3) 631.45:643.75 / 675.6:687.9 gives 1.09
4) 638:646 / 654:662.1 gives 1.09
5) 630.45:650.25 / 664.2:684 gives 1.10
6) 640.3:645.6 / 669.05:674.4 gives 1.10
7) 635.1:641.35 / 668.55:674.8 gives 1.13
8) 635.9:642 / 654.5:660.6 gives 1.10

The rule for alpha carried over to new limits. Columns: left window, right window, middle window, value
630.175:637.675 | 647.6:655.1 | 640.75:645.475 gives 0.17 nm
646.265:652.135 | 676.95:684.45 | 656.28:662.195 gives -0.07 nm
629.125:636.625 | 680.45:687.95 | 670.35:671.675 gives -0.11 nm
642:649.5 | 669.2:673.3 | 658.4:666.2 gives -0.17 nm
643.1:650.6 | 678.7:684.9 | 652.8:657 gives -0.14 nm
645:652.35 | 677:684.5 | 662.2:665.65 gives -0.11 nm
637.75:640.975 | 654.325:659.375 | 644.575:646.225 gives -0.06 nm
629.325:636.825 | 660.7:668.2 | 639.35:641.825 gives 0.03 nm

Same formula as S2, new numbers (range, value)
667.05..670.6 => 7.54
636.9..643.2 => 7.26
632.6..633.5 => 7.53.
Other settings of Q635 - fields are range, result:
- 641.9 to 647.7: 7.4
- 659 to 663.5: 7.47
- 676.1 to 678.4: 7.12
